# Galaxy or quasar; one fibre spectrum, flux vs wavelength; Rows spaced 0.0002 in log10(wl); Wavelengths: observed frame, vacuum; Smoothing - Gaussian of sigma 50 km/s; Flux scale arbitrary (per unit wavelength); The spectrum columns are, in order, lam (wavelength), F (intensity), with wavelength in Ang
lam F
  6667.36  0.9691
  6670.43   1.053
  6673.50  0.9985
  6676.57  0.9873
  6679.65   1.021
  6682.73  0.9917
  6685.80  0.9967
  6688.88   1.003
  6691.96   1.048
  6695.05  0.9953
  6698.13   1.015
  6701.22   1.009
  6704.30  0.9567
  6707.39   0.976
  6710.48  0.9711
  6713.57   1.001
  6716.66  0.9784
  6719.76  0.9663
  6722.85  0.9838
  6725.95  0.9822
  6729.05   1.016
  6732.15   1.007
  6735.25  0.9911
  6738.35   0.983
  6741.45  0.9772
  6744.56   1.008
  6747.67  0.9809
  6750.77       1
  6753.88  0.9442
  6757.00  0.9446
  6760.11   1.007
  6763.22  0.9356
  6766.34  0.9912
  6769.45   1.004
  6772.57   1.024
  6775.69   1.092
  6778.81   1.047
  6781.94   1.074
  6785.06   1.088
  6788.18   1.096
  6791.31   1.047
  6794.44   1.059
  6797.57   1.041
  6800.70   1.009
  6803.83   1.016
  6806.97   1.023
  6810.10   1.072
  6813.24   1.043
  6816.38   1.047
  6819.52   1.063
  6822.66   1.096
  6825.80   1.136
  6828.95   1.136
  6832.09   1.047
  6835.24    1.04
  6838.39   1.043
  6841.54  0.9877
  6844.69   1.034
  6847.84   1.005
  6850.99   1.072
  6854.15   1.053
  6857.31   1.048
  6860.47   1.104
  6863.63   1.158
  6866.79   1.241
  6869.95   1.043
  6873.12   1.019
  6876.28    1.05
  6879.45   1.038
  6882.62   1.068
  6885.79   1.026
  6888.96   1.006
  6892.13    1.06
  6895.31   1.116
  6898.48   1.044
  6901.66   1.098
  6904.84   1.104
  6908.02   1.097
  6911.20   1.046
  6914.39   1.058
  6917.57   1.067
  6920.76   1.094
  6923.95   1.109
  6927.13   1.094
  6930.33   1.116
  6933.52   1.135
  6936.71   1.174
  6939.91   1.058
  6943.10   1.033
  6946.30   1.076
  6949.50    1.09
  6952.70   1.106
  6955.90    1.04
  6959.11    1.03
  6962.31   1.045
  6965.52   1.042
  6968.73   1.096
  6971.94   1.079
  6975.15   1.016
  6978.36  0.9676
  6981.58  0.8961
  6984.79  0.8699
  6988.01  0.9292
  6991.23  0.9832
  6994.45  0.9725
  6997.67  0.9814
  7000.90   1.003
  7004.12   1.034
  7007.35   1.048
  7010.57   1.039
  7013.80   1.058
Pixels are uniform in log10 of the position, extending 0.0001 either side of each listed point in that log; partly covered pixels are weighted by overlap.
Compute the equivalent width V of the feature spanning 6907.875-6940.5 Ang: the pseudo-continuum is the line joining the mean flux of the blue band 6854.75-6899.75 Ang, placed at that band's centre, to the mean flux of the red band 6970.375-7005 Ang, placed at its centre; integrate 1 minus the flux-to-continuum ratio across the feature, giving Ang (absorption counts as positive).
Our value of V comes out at -2.08 Ang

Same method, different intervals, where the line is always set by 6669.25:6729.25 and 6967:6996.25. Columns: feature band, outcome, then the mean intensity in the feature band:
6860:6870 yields -1.70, 1.15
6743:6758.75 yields 0.28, 0.975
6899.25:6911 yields -1.26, 1.09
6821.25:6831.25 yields -1.30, 1.12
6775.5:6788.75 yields -1.14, 1.08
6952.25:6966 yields -0.96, 1.05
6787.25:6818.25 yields -1.69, 1.04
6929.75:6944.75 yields -1.84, 1.1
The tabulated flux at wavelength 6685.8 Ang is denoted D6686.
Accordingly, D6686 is 0.9967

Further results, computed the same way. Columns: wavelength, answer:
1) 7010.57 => 1.039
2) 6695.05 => 0.9953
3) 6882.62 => 1.068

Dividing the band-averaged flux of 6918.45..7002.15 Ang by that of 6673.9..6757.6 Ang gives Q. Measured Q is 1.05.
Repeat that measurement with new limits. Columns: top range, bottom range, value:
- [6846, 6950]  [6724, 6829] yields 1.05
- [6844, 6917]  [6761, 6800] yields 1.03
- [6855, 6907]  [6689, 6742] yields 1.08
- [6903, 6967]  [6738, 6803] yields 1.06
